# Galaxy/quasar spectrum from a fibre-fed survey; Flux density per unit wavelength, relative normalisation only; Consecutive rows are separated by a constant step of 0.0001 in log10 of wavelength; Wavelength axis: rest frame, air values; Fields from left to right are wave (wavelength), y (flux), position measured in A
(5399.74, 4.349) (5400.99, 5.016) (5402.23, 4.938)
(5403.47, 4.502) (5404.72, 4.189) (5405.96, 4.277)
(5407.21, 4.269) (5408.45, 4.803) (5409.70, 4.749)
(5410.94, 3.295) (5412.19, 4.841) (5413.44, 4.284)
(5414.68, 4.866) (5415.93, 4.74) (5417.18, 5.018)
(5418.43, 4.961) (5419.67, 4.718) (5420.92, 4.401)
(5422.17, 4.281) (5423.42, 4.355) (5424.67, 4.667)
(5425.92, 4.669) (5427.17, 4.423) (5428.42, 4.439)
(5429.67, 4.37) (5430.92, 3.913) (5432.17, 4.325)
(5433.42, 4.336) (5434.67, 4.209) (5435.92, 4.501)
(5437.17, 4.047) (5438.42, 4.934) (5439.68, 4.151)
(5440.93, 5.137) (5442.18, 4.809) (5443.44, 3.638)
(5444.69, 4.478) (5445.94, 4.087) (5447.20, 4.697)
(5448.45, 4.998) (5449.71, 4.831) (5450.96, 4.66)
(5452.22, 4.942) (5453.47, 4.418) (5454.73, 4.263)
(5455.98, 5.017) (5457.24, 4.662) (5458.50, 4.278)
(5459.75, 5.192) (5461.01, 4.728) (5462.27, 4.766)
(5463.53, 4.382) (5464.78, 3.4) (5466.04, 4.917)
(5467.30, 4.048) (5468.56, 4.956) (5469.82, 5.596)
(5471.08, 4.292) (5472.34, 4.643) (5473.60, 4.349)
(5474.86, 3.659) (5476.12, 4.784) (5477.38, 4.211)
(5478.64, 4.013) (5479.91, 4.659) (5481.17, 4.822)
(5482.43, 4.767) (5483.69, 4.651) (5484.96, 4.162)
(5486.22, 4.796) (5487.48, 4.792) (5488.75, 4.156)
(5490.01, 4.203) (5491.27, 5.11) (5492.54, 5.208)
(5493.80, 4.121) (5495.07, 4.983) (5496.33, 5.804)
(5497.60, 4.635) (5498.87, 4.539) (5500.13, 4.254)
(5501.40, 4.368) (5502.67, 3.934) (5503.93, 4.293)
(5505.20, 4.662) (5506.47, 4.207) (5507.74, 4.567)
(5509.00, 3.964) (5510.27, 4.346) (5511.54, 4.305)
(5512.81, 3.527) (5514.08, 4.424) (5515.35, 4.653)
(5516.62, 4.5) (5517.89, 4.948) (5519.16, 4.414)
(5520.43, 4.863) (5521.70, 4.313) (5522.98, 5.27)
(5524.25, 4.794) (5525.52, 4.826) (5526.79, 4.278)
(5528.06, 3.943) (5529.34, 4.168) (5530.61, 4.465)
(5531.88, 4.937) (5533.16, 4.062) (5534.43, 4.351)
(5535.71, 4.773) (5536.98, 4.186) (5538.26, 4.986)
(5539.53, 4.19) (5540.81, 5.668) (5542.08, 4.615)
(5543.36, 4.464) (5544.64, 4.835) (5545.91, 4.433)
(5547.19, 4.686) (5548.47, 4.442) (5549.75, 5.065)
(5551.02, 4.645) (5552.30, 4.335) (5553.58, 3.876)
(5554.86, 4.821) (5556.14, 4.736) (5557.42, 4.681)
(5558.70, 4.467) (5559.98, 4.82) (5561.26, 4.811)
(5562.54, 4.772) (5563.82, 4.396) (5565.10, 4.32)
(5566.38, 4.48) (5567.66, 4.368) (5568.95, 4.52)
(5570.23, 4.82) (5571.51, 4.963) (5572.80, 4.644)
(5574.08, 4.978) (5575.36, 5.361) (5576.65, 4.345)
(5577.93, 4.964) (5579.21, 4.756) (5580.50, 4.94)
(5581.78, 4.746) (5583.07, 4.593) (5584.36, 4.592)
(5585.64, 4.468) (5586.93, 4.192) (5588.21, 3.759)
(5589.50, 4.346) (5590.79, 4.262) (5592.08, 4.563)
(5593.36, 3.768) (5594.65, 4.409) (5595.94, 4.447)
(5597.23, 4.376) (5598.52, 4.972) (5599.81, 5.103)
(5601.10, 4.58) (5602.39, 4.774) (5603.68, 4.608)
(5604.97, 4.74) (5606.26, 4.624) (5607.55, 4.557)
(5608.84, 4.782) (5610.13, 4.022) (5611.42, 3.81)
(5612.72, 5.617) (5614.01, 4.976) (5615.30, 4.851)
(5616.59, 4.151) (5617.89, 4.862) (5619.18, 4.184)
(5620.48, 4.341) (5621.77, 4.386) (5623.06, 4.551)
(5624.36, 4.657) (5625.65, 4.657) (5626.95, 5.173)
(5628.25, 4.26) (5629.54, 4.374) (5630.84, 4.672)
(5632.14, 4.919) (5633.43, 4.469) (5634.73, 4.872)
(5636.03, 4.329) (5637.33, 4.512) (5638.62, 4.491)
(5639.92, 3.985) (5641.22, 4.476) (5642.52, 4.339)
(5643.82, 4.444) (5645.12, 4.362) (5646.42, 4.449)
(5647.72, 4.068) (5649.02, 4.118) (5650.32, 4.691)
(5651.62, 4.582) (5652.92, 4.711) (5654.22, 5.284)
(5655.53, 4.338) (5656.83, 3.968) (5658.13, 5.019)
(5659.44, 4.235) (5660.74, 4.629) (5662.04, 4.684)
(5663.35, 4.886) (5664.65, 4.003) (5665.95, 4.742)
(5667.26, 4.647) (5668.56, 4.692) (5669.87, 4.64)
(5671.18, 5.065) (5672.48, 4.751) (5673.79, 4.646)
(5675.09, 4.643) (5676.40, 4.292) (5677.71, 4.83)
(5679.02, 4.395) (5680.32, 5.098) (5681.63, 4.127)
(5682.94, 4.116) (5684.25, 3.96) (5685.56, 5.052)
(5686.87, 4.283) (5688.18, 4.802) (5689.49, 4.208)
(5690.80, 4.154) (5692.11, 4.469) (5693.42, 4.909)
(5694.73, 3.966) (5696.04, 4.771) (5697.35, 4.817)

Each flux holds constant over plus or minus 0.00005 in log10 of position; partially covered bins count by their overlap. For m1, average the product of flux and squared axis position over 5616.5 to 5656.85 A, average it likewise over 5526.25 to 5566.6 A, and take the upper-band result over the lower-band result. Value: 1.02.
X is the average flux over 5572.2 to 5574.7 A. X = 4.82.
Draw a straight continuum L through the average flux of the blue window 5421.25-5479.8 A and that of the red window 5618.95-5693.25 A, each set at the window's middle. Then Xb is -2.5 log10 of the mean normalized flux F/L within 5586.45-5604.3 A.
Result 0.02 mag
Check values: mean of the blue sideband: 4.49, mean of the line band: 4.44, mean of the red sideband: 4.53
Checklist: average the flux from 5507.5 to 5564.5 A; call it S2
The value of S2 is 4.55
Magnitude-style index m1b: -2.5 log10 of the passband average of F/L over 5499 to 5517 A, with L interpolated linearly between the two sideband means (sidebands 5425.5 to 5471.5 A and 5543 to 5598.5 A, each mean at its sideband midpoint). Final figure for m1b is 0.063 mag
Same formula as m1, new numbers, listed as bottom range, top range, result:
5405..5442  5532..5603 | 1.08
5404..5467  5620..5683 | 1.09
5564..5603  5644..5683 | 1.03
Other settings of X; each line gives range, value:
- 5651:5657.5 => 4.58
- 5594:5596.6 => 4.42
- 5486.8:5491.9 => 4.57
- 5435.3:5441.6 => 4.56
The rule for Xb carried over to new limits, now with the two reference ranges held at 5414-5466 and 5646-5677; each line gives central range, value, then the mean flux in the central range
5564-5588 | -0.021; 4.65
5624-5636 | -0.020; 4.65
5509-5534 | 0.021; 4.46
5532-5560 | -0.010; 4.6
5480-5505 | -0.016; 4.61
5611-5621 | -0.012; 4.62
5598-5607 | -0.047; 4.77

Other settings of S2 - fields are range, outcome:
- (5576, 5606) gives 4.54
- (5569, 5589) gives 4.67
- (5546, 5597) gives 4.56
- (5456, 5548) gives 4.54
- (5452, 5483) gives 4.55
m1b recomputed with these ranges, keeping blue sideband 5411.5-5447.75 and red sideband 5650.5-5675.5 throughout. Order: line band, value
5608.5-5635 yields 0.005 mag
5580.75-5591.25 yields 0.048 mag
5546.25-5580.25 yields -0.019 mag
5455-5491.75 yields -0.007 mag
